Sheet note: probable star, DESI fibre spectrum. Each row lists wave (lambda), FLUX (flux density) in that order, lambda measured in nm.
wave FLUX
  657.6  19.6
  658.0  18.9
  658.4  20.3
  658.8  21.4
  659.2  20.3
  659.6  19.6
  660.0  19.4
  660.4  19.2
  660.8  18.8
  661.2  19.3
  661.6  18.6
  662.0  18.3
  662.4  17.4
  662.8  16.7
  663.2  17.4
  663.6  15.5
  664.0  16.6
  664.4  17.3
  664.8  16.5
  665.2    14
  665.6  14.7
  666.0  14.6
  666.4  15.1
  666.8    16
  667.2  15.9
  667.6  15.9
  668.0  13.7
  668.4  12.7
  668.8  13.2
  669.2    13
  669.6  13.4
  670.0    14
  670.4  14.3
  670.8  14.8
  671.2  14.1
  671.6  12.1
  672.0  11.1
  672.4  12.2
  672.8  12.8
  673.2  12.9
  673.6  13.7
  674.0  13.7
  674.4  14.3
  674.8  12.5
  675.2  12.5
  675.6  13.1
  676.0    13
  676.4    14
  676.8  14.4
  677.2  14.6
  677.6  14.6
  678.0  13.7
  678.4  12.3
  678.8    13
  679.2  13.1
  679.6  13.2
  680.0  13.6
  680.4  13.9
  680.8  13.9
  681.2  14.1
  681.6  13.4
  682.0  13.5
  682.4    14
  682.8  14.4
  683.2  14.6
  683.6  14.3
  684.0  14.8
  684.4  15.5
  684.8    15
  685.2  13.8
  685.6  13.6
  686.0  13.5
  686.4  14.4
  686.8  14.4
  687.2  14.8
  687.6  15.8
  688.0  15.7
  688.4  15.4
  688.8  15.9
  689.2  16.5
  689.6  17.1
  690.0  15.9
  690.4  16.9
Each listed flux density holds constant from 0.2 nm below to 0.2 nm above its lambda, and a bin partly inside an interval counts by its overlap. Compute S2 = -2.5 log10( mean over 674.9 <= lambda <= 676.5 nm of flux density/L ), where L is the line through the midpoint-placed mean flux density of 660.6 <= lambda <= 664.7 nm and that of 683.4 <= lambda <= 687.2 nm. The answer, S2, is 0.20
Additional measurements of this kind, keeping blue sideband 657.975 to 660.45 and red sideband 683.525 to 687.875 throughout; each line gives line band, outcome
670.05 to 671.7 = 0.25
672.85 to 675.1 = 0.26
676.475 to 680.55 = 0.18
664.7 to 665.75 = 0.25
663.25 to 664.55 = 0.15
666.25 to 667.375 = 0.17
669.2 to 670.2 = 0.30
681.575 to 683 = 0.10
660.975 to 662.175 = 0.04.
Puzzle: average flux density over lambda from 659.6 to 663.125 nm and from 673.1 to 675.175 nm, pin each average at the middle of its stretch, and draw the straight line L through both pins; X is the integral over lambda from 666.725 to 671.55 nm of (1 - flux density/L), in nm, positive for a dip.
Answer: 0.39 nm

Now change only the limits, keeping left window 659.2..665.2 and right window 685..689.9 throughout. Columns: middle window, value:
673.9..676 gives 0.419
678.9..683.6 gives 0.587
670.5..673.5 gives 0.688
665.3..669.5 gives 0.691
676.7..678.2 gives 0.173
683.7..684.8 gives 0.028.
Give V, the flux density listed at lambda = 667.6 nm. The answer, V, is 15.9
